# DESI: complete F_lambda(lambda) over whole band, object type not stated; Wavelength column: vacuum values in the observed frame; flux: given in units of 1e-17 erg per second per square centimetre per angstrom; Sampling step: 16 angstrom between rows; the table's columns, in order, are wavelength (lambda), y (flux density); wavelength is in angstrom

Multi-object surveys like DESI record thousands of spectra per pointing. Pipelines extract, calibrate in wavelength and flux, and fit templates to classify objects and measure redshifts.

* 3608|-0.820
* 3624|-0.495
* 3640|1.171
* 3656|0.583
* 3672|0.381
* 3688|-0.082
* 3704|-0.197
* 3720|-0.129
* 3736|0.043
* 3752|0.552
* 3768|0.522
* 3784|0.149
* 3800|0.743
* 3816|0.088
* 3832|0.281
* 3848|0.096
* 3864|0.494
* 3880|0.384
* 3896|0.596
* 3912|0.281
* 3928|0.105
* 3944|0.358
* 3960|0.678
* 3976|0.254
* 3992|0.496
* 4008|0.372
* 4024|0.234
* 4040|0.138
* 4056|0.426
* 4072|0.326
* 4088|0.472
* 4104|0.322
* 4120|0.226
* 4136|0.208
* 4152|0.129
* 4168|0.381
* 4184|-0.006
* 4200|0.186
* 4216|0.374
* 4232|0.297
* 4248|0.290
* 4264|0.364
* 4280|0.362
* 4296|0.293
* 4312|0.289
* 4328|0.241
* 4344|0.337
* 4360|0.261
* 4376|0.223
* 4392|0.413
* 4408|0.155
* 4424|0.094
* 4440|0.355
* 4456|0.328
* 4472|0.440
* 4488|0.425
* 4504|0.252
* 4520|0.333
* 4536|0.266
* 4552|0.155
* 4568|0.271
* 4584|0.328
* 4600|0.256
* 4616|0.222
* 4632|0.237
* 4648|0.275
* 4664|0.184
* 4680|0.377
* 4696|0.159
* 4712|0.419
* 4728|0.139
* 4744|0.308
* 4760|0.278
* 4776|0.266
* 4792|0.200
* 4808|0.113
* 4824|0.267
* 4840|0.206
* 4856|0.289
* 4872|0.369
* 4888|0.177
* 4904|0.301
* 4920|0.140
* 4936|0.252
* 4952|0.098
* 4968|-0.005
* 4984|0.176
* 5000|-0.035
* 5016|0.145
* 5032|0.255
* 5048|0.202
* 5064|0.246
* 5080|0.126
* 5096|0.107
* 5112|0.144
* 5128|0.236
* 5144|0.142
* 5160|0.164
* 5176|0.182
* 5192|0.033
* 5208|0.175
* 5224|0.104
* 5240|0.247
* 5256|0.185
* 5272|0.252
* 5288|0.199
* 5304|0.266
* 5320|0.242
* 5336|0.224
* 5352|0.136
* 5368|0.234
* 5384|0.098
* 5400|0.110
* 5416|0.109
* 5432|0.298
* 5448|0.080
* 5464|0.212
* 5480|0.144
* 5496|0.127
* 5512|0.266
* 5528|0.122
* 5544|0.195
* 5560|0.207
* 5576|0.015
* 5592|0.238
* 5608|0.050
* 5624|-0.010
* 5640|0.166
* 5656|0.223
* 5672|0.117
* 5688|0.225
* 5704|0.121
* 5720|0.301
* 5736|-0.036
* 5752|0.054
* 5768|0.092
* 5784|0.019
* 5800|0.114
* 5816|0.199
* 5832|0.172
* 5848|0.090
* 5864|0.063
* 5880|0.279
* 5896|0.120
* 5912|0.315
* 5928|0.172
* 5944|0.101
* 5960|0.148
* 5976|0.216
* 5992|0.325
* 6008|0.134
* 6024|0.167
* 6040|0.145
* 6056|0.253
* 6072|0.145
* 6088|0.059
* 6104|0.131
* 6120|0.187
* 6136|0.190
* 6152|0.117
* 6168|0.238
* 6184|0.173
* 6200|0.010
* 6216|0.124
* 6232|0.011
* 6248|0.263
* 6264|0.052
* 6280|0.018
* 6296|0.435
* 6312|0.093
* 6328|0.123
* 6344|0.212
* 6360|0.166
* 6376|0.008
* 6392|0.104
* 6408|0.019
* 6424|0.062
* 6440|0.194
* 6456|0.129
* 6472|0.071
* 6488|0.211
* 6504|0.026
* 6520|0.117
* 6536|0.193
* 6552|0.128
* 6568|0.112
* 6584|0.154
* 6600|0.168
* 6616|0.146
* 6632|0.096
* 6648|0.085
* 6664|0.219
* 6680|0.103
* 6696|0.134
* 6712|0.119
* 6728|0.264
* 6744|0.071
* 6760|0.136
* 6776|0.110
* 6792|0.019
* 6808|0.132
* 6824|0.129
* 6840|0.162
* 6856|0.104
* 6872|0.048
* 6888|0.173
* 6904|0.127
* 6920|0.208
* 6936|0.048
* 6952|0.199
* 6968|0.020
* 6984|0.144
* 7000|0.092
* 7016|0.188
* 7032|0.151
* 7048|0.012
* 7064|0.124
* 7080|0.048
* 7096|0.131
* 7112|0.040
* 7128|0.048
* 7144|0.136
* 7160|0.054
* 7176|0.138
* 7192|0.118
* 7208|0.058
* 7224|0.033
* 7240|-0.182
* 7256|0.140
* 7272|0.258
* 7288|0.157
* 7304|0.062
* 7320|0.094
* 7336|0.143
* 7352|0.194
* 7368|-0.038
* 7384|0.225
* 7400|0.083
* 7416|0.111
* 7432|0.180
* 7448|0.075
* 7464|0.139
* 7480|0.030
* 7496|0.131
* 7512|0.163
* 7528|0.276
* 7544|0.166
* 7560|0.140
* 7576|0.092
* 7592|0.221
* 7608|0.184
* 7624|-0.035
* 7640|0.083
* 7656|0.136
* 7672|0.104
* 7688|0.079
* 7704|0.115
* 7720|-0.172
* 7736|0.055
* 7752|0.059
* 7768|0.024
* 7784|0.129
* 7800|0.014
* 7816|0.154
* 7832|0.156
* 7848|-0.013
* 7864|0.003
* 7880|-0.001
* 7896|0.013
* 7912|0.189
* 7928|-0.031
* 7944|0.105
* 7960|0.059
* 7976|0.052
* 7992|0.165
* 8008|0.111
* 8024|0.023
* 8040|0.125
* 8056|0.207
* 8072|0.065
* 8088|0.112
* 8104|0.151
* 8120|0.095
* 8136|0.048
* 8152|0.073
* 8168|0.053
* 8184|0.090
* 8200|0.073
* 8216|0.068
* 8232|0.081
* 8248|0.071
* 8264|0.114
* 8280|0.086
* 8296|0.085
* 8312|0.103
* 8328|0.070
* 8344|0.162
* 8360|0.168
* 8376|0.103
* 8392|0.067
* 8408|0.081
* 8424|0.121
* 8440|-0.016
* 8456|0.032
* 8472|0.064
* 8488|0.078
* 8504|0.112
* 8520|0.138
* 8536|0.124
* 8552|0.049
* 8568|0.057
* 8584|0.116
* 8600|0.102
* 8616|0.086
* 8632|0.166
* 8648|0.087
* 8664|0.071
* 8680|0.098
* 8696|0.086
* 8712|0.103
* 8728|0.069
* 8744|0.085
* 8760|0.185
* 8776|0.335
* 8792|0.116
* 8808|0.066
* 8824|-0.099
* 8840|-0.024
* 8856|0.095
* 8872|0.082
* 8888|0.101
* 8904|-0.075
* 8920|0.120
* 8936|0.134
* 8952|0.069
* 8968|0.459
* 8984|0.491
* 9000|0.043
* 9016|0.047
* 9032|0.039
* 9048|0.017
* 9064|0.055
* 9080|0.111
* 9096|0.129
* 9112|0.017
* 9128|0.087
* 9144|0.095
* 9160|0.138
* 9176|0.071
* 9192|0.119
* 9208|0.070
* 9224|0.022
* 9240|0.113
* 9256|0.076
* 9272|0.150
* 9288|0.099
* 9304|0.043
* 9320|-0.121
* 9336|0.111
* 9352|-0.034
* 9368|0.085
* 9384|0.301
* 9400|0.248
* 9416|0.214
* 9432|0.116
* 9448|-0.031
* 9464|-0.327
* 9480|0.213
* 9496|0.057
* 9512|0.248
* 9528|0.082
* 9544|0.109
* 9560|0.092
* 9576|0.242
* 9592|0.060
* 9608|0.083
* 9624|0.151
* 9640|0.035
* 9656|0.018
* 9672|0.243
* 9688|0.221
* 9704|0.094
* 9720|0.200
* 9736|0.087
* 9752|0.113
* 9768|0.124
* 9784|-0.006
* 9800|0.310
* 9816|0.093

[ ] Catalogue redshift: 1.41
